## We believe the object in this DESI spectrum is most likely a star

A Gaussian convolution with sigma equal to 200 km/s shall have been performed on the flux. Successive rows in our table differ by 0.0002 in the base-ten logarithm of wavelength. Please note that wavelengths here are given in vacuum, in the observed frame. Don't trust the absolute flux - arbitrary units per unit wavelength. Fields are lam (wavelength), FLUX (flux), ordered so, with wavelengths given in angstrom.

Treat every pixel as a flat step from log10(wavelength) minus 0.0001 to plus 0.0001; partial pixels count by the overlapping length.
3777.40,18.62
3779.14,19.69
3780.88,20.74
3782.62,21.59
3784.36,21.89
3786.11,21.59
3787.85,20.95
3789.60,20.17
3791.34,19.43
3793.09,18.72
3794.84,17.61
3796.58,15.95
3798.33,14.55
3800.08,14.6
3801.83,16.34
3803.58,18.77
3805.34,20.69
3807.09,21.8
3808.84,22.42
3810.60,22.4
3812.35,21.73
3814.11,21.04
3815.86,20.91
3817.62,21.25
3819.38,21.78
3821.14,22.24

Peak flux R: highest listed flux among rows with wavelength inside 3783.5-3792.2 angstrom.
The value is 21.89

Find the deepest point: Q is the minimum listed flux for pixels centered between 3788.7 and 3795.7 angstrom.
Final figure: 17.61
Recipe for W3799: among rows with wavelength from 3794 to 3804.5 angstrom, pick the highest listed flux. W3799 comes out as 18.77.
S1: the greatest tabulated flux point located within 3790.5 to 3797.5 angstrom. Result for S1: 19.43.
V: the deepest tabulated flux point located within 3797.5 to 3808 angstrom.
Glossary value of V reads 14.55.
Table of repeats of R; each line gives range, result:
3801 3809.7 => 22.42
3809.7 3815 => 22.4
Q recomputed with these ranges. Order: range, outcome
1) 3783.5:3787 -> 21.59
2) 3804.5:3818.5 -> 20.69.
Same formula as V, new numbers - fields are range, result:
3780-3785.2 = 20.74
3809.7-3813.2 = 21.73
